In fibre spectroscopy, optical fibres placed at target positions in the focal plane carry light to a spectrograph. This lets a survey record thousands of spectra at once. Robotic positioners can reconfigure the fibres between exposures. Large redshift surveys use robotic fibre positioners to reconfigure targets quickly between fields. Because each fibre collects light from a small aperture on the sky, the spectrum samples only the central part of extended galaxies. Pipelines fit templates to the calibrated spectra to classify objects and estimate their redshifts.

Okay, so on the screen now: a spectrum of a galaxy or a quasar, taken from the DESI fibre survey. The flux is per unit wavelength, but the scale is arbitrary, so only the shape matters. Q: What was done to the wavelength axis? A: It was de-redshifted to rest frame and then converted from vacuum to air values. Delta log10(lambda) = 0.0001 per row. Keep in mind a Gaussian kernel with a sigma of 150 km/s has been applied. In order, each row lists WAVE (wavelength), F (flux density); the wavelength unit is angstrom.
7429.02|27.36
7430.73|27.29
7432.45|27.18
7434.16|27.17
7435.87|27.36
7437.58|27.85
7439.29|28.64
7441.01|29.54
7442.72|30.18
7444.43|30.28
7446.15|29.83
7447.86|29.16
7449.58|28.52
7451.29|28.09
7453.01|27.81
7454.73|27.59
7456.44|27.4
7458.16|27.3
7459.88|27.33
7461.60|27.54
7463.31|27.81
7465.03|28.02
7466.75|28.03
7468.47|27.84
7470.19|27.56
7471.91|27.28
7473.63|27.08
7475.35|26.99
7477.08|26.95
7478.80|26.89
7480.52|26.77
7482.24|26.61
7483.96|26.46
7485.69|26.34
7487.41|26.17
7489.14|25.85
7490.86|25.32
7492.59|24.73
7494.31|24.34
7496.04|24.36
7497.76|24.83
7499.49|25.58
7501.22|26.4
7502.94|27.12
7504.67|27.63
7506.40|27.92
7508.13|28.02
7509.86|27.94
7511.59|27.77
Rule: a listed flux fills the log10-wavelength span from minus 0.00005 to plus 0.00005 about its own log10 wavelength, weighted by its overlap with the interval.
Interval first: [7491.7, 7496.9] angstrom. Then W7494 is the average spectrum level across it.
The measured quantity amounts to 24.5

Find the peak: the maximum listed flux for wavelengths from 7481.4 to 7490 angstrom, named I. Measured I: 26.61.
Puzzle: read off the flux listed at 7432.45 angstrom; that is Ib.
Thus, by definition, 27.18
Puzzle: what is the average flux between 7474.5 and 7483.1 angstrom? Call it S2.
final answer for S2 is 26.8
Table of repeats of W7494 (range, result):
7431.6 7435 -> 27.2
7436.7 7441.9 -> 28.7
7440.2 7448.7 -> 29.8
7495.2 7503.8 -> 25.7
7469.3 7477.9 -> 27.2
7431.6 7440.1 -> 27.7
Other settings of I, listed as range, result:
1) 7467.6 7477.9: 27.84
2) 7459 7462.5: 27.54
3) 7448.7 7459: 28.52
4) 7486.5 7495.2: 26.17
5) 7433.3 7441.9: 29.54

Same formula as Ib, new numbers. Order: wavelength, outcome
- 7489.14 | 25.85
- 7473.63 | 27.08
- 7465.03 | 28.02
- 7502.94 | 27.12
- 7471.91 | 27.28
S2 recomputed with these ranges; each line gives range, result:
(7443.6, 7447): 30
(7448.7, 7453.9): 28.1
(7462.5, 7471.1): 27.8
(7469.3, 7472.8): 27.4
